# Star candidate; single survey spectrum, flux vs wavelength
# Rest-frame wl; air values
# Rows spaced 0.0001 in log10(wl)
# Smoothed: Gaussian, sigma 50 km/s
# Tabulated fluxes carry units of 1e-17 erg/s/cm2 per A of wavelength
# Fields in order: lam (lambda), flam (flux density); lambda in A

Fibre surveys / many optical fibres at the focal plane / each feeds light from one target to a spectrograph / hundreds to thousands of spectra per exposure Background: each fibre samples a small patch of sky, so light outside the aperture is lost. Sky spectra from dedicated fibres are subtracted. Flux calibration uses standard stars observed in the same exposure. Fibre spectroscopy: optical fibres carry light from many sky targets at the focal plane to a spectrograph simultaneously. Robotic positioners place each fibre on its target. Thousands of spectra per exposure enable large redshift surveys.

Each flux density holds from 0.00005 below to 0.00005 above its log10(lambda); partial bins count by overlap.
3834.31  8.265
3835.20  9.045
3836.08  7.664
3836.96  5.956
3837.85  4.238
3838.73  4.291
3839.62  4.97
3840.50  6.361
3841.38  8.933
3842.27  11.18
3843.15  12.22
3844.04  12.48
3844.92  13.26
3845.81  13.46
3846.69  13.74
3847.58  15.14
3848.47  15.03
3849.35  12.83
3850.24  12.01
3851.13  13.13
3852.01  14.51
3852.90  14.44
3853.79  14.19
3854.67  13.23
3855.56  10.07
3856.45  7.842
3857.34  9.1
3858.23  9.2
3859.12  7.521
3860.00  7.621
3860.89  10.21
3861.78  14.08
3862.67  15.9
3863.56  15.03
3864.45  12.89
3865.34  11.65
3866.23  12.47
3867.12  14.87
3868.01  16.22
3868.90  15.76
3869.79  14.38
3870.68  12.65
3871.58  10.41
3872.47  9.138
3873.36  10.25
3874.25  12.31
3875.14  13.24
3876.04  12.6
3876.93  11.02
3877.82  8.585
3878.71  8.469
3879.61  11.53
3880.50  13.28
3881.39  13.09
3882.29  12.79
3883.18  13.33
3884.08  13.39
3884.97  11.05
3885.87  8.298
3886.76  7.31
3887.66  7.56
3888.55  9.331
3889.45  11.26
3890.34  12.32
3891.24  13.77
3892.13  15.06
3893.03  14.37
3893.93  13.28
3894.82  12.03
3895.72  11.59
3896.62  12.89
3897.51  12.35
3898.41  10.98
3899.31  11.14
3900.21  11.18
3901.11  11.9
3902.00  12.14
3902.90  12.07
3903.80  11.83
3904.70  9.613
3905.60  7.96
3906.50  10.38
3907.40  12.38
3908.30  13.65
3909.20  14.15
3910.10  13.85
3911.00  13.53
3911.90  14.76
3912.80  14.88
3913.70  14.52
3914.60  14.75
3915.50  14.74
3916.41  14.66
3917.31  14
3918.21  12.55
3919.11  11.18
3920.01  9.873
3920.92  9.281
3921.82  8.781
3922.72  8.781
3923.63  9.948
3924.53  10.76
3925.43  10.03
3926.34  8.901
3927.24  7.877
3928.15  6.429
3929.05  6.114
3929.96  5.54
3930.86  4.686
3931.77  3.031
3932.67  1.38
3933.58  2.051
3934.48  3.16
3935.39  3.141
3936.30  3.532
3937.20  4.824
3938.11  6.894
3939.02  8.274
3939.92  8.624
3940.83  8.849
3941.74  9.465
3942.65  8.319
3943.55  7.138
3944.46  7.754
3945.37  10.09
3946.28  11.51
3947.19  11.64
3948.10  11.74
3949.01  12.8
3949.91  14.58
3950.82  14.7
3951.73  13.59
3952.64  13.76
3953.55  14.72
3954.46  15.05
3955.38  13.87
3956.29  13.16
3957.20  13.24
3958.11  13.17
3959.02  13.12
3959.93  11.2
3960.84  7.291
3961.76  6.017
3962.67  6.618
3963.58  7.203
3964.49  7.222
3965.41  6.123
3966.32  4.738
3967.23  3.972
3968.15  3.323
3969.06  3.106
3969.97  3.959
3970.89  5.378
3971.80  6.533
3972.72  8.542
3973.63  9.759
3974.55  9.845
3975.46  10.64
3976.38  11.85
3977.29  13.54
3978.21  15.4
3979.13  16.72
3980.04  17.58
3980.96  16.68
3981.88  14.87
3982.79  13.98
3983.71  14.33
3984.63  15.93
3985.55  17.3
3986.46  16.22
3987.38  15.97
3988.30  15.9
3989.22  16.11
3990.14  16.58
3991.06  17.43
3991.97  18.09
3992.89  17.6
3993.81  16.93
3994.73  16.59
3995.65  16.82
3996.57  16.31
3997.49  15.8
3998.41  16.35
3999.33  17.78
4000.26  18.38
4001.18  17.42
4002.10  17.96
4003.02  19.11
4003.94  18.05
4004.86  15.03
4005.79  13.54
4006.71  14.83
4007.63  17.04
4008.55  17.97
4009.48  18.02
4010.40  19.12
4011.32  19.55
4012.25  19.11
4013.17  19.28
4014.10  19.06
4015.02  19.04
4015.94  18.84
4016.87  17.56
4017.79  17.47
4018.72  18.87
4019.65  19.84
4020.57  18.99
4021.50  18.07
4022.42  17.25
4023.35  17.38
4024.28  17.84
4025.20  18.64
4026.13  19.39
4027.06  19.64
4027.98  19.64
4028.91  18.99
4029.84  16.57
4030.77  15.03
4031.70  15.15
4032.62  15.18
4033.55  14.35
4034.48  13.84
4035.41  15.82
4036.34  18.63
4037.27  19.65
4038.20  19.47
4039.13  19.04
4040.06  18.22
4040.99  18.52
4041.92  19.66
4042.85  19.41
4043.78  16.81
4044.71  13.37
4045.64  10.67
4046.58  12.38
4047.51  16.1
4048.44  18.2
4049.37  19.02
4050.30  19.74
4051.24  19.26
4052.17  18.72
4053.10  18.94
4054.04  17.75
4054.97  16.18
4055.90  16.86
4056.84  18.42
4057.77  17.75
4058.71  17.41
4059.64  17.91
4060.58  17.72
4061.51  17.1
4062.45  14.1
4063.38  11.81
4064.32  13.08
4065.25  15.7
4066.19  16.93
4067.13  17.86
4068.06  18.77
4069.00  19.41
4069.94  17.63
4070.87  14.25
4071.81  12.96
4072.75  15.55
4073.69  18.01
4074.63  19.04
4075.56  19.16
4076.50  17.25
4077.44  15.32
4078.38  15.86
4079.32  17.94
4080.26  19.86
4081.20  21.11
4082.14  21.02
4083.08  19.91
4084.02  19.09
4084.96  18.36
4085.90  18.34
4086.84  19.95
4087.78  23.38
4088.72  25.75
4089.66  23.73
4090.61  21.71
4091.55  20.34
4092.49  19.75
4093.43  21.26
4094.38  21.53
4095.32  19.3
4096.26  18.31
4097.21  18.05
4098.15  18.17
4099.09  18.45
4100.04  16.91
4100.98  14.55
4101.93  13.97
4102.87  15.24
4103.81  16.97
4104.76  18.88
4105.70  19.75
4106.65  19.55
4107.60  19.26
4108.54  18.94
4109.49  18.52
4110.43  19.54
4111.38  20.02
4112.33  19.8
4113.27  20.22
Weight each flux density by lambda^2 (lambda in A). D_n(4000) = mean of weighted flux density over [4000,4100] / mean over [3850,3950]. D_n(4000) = 1.79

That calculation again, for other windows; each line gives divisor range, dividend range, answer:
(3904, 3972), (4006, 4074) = 1.93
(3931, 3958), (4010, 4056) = 1.98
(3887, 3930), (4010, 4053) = 1.64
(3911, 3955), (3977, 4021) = 1.82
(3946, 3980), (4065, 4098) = 1.94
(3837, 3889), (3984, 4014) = 1.61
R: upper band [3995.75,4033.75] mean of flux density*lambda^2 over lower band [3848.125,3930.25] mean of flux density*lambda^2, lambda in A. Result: 1.6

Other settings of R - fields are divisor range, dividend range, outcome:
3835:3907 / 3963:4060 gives 1.48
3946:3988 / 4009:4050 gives 1.60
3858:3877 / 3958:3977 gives 0.65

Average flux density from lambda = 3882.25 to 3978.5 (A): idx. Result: 10.1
